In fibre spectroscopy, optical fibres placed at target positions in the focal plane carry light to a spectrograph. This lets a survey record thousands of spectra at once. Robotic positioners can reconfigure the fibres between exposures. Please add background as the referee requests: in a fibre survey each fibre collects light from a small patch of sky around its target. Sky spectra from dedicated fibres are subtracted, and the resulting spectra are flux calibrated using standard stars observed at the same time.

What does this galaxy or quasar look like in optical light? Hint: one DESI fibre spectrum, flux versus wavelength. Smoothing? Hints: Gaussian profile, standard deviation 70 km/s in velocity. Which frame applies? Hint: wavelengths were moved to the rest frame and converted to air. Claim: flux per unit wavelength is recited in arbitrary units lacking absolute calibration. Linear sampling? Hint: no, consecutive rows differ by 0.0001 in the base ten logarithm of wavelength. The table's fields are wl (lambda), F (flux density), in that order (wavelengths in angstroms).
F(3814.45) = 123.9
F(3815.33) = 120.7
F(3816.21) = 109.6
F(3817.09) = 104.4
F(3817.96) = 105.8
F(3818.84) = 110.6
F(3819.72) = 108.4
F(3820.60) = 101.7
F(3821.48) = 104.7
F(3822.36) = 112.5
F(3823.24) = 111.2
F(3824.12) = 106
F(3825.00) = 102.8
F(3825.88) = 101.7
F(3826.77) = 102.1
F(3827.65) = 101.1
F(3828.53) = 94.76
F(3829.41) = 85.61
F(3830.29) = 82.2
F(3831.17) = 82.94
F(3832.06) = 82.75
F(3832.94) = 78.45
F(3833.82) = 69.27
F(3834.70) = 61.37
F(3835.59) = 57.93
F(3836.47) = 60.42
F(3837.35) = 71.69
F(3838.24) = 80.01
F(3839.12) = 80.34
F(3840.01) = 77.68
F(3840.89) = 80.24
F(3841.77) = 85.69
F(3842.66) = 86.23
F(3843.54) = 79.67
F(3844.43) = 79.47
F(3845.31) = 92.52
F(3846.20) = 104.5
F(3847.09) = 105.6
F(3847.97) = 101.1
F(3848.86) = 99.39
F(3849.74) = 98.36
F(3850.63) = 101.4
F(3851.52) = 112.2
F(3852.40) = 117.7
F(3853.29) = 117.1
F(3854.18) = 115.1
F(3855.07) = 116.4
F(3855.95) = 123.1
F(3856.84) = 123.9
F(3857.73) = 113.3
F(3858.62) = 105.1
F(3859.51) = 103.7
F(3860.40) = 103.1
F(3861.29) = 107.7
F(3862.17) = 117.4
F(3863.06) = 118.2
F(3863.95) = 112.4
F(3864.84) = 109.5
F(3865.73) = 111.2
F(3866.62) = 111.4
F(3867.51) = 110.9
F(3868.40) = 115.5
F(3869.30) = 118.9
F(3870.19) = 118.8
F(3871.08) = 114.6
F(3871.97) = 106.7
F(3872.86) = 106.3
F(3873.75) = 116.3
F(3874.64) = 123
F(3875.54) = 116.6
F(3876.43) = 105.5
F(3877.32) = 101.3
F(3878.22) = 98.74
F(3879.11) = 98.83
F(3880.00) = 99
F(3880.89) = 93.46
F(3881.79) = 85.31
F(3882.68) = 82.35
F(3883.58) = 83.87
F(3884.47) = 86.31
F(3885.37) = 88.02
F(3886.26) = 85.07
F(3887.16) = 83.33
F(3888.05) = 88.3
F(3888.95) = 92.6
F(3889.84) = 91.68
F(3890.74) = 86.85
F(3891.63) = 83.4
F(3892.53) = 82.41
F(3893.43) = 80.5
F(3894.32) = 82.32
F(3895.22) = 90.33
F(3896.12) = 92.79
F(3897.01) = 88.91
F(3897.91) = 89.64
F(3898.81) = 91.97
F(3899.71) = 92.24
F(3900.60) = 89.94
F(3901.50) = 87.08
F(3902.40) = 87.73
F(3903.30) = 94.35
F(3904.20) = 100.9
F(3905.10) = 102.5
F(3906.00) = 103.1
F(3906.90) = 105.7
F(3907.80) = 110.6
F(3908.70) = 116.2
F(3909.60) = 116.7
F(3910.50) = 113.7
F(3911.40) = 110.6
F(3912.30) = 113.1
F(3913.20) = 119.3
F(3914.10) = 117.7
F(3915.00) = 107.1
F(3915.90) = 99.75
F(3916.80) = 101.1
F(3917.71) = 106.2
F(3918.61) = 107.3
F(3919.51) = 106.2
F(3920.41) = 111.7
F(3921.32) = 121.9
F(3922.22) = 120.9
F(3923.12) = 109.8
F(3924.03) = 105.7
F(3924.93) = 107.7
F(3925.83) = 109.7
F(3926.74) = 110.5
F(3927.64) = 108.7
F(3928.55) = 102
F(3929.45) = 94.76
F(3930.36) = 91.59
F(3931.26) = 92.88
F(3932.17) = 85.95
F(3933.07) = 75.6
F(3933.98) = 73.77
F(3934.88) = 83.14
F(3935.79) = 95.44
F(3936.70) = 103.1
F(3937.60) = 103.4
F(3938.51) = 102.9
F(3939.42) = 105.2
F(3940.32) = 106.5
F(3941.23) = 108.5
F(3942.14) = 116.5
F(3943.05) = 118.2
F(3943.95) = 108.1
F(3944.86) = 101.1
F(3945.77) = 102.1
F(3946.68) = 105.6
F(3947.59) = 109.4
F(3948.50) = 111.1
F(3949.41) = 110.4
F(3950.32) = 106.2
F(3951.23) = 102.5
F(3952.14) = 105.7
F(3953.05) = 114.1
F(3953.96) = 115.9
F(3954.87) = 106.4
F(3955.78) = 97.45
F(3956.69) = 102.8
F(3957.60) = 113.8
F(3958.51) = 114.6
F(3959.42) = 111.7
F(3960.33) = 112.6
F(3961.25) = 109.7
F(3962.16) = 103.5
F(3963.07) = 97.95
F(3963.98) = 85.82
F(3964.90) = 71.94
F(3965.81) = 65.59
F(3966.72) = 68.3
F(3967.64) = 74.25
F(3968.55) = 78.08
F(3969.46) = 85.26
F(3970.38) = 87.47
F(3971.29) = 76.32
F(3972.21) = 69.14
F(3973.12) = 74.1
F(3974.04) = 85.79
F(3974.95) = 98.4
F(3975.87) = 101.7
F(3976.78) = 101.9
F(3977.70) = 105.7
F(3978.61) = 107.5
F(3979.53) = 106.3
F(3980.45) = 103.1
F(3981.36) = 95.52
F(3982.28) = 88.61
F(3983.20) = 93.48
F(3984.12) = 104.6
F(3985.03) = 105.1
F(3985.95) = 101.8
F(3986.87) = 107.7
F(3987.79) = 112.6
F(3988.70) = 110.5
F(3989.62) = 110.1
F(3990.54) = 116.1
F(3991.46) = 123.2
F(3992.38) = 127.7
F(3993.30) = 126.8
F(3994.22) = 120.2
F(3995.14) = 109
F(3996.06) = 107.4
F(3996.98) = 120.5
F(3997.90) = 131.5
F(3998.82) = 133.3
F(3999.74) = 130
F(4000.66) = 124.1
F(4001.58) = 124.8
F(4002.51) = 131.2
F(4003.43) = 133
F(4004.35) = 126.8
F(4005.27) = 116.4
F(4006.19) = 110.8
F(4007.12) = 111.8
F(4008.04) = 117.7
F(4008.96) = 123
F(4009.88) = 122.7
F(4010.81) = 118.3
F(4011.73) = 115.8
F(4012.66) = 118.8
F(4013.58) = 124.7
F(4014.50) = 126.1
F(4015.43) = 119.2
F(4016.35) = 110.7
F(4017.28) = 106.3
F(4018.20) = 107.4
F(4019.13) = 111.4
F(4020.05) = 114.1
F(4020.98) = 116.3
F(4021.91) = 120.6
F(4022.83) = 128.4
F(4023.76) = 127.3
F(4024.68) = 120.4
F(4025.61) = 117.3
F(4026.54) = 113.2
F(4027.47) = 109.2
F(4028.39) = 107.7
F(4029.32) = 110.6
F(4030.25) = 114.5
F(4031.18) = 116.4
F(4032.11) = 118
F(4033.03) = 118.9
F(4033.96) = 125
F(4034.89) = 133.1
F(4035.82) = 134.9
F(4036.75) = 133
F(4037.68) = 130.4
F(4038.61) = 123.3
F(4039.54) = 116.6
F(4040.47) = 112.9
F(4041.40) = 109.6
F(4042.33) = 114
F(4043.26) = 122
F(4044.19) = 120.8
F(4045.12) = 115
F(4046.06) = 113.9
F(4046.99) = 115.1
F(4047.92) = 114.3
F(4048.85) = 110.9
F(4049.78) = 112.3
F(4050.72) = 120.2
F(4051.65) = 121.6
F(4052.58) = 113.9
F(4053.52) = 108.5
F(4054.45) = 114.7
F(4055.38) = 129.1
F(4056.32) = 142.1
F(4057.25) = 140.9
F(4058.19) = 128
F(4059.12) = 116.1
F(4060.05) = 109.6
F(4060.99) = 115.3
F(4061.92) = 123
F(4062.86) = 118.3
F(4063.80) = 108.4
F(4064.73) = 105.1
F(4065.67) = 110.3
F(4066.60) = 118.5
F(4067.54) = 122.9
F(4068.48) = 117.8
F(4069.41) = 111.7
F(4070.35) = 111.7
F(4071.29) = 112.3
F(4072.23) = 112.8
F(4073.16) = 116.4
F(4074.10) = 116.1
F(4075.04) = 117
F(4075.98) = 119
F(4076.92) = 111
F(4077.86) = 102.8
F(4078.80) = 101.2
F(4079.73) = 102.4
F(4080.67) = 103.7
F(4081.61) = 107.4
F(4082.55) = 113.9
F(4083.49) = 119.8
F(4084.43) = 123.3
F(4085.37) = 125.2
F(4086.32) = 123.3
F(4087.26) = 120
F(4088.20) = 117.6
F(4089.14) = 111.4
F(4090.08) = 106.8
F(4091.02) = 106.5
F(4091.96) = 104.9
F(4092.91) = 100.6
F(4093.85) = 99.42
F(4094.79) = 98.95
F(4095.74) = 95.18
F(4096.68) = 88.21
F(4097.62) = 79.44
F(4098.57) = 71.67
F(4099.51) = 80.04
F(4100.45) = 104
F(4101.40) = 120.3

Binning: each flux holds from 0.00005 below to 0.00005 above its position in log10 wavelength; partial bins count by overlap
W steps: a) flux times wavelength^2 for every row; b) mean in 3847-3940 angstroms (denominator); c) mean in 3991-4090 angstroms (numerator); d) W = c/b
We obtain 1.24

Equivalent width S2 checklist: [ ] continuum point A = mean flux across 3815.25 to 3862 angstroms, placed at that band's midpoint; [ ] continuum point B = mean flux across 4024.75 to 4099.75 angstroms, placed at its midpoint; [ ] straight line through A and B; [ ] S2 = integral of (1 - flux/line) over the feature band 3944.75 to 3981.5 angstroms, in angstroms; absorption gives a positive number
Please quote 3.06 angstroms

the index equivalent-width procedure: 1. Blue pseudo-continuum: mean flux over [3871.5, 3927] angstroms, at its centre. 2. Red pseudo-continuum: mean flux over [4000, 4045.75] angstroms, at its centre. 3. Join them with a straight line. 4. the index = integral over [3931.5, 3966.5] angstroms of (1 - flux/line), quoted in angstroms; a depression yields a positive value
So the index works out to 2.1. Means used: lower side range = 100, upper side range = 119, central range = 101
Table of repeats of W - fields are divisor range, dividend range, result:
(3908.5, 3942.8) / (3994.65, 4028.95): 1.19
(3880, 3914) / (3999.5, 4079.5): 1.34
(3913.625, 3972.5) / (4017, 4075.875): 1.23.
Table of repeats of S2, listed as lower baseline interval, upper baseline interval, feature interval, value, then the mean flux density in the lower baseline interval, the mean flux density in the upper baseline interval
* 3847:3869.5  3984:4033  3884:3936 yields 7.0 angstroms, 111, 118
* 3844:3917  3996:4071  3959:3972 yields 2.8 angstroms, 102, 119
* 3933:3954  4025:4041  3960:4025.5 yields 2.7 angstroms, 104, 120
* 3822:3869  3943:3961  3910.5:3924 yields -0.8 angstroms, 97.8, 108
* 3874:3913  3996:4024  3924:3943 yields 0.9 angstroms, 96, 120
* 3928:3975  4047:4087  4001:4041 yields -4.1 angstroms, 97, 116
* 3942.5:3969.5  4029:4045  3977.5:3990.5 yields 0.4 angstroms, 101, 121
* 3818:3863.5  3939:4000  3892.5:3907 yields 1.2 angstroms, 96.9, 104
